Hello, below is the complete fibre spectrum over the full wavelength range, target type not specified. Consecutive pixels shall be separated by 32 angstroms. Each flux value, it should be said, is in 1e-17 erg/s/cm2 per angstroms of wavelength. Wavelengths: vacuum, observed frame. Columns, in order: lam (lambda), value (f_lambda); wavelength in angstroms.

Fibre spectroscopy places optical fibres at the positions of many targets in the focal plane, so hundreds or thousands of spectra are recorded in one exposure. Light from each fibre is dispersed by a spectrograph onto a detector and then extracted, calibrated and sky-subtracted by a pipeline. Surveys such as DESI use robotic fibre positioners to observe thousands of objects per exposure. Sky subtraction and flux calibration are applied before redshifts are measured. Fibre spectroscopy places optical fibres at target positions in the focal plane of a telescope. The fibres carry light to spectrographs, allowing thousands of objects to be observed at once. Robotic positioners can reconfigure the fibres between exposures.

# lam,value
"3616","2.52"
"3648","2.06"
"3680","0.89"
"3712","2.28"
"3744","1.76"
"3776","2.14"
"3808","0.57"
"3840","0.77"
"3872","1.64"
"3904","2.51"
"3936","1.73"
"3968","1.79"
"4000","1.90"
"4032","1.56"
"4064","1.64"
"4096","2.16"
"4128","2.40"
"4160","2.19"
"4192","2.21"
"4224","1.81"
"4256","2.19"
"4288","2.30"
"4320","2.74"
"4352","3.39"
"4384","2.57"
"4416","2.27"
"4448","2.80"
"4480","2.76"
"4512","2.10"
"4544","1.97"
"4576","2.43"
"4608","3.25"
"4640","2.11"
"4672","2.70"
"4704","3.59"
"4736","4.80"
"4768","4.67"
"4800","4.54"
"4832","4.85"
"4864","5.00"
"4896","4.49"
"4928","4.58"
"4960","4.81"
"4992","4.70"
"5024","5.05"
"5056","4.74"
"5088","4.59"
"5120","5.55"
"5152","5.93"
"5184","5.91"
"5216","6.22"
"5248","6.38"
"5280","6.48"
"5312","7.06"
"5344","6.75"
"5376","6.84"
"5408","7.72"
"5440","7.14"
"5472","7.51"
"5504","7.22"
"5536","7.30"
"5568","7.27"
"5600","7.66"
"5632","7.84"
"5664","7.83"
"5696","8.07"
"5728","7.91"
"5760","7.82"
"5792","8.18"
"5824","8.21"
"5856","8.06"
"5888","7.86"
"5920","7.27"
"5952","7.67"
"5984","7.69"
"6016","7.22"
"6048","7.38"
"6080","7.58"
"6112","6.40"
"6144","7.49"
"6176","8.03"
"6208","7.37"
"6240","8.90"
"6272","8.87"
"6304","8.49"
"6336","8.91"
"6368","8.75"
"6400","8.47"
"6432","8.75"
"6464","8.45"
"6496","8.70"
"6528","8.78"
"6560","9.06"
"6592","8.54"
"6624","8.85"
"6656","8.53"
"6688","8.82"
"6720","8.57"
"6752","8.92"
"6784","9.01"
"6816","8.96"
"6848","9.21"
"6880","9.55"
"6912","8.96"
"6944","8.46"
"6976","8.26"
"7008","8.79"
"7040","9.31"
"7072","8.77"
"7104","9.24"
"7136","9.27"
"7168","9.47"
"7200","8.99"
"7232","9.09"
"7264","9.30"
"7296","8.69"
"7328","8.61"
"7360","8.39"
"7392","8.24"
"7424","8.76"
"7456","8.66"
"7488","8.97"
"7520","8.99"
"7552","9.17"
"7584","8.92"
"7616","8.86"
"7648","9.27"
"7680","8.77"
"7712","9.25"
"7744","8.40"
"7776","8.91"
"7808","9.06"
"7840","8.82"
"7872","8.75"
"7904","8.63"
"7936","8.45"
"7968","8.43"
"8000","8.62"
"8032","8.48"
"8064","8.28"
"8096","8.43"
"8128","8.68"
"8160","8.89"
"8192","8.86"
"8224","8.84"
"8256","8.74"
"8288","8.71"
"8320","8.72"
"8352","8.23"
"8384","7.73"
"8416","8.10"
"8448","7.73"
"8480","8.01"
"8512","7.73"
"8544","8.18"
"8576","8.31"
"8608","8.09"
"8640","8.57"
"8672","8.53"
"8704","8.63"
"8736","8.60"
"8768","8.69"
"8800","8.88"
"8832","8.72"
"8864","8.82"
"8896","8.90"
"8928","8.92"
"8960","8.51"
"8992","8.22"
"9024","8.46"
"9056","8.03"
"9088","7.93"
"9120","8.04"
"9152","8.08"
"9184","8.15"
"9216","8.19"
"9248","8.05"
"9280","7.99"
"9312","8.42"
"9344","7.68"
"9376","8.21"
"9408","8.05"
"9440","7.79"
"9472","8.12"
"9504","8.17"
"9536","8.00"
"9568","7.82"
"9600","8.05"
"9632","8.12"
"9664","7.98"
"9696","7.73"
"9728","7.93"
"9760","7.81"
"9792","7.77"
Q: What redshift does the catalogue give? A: 0.180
